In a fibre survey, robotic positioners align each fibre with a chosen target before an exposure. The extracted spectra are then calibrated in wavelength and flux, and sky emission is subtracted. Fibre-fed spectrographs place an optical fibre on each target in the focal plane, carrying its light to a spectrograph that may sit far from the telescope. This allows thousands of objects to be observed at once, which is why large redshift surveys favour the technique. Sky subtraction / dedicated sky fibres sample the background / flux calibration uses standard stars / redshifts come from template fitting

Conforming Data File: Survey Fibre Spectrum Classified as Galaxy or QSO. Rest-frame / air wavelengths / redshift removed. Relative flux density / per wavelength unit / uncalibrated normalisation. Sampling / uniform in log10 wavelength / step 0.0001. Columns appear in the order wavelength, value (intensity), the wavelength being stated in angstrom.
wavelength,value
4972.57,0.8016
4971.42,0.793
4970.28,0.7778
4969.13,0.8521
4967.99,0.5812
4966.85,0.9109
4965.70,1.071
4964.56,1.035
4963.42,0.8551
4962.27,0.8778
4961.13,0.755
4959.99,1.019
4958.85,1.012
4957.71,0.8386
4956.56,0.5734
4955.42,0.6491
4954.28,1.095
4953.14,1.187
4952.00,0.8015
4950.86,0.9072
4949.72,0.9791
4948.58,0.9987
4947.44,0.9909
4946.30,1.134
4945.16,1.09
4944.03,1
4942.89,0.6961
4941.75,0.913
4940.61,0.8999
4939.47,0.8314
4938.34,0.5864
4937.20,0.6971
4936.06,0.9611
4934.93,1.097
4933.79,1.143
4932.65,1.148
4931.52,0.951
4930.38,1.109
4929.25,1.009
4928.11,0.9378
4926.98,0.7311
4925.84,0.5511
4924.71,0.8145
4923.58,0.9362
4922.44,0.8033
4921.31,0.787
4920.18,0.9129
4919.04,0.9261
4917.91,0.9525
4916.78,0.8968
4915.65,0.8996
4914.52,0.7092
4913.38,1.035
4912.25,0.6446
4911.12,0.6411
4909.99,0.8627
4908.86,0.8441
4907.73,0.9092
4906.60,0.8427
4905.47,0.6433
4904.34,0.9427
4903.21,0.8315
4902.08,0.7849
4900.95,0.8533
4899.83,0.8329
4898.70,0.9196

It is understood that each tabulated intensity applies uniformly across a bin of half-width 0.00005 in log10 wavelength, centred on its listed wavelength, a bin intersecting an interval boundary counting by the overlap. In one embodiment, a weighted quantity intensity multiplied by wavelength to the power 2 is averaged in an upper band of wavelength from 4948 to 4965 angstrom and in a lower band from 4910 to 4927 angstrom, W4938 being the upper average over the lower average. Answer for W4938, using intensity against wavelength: 1.12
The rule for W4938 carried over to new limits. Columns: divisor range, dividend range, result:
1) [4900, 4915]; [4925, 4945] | 1.12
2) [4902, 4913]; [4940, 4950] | 1.23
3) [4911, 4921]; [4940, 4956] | 1.13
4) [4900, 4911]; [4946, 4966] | 1.14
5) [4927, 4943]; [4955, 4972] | 0.92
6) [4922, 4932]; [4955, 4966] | 1.01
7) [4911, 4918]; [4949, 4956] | 1.15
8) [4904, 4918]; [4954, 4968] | 1.08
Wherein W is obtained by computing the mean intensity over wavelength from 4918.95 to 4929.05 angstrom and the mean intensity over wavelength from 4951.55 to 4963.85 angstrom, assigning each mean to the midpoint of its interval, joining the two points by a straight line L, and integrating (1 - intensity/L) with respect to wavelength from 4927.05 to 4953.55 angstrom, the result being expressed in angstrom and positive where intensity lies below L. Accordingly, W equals -3.2 angstrom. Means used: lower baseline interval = 0.824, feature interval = 0.954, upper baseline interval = 0.879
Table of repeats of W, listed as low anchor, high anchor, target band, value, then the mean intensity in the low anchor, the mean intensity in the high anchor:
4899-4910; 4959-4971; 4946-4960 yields -0.98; 0.836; 0.878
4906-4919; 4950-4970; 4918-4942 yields -1.00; 0.843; 0.883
